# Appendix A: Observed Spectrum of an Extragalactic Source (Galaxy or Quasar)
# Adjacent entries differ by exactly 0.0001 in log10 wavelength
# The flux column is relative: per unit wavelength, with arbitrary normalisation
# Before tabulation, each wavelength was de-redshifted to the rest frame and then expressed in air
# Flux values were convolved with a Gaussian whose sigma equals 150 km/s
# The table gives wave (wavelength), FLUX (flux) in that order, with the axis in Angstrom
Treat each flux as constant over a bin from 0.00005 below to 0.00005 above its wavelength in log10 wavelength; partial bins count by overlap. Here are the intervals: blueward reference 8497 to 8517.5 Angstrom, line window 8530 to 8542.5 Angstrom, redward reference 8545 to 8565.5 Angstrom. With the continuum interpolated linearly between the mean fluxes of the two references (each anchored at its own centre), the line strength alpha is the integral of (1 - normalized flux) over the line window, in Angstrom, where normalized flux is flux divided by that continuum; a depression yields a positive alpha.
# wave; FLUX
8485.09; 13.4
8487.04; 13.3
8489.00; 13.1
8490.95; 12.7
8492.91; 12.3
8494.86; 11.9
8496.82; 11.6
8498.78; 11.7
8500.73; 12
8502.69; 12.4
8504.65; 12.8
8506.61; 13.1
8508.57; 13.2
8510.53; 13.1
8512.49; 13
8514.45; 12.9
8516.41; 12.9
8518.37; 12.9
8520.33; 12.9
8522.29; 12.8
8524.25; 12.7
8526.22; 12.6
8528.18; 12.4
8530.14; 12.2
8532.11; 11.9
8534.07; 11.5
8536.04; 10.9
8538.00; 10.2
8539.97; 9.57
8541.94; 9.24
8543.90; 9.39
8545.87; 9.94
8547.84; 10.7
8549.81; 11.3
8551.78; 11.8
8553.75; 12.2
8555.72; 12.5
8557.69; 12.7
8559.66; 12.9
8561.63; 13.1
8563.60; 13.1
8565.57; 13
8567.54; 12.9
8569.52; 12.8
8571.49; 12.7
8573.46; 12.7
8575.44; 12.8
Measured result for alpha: 1.6 Angstrom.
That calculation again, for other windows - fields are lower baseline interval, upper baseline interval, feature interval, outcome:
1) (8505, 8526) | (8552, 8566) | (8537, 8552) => 3.1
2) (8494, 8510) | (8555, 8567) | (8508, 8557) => 3.3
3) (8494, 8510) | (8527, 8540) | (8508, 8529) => -1.8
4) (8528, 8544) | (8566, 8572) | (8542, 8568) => 0.3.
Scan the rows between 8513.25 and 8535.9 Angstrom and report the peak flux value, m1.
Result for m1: 12.9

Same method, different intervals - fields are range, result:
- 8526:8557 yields 12.6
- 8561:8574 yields 13.1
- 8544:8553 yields 11.8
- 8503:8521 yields 13.2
